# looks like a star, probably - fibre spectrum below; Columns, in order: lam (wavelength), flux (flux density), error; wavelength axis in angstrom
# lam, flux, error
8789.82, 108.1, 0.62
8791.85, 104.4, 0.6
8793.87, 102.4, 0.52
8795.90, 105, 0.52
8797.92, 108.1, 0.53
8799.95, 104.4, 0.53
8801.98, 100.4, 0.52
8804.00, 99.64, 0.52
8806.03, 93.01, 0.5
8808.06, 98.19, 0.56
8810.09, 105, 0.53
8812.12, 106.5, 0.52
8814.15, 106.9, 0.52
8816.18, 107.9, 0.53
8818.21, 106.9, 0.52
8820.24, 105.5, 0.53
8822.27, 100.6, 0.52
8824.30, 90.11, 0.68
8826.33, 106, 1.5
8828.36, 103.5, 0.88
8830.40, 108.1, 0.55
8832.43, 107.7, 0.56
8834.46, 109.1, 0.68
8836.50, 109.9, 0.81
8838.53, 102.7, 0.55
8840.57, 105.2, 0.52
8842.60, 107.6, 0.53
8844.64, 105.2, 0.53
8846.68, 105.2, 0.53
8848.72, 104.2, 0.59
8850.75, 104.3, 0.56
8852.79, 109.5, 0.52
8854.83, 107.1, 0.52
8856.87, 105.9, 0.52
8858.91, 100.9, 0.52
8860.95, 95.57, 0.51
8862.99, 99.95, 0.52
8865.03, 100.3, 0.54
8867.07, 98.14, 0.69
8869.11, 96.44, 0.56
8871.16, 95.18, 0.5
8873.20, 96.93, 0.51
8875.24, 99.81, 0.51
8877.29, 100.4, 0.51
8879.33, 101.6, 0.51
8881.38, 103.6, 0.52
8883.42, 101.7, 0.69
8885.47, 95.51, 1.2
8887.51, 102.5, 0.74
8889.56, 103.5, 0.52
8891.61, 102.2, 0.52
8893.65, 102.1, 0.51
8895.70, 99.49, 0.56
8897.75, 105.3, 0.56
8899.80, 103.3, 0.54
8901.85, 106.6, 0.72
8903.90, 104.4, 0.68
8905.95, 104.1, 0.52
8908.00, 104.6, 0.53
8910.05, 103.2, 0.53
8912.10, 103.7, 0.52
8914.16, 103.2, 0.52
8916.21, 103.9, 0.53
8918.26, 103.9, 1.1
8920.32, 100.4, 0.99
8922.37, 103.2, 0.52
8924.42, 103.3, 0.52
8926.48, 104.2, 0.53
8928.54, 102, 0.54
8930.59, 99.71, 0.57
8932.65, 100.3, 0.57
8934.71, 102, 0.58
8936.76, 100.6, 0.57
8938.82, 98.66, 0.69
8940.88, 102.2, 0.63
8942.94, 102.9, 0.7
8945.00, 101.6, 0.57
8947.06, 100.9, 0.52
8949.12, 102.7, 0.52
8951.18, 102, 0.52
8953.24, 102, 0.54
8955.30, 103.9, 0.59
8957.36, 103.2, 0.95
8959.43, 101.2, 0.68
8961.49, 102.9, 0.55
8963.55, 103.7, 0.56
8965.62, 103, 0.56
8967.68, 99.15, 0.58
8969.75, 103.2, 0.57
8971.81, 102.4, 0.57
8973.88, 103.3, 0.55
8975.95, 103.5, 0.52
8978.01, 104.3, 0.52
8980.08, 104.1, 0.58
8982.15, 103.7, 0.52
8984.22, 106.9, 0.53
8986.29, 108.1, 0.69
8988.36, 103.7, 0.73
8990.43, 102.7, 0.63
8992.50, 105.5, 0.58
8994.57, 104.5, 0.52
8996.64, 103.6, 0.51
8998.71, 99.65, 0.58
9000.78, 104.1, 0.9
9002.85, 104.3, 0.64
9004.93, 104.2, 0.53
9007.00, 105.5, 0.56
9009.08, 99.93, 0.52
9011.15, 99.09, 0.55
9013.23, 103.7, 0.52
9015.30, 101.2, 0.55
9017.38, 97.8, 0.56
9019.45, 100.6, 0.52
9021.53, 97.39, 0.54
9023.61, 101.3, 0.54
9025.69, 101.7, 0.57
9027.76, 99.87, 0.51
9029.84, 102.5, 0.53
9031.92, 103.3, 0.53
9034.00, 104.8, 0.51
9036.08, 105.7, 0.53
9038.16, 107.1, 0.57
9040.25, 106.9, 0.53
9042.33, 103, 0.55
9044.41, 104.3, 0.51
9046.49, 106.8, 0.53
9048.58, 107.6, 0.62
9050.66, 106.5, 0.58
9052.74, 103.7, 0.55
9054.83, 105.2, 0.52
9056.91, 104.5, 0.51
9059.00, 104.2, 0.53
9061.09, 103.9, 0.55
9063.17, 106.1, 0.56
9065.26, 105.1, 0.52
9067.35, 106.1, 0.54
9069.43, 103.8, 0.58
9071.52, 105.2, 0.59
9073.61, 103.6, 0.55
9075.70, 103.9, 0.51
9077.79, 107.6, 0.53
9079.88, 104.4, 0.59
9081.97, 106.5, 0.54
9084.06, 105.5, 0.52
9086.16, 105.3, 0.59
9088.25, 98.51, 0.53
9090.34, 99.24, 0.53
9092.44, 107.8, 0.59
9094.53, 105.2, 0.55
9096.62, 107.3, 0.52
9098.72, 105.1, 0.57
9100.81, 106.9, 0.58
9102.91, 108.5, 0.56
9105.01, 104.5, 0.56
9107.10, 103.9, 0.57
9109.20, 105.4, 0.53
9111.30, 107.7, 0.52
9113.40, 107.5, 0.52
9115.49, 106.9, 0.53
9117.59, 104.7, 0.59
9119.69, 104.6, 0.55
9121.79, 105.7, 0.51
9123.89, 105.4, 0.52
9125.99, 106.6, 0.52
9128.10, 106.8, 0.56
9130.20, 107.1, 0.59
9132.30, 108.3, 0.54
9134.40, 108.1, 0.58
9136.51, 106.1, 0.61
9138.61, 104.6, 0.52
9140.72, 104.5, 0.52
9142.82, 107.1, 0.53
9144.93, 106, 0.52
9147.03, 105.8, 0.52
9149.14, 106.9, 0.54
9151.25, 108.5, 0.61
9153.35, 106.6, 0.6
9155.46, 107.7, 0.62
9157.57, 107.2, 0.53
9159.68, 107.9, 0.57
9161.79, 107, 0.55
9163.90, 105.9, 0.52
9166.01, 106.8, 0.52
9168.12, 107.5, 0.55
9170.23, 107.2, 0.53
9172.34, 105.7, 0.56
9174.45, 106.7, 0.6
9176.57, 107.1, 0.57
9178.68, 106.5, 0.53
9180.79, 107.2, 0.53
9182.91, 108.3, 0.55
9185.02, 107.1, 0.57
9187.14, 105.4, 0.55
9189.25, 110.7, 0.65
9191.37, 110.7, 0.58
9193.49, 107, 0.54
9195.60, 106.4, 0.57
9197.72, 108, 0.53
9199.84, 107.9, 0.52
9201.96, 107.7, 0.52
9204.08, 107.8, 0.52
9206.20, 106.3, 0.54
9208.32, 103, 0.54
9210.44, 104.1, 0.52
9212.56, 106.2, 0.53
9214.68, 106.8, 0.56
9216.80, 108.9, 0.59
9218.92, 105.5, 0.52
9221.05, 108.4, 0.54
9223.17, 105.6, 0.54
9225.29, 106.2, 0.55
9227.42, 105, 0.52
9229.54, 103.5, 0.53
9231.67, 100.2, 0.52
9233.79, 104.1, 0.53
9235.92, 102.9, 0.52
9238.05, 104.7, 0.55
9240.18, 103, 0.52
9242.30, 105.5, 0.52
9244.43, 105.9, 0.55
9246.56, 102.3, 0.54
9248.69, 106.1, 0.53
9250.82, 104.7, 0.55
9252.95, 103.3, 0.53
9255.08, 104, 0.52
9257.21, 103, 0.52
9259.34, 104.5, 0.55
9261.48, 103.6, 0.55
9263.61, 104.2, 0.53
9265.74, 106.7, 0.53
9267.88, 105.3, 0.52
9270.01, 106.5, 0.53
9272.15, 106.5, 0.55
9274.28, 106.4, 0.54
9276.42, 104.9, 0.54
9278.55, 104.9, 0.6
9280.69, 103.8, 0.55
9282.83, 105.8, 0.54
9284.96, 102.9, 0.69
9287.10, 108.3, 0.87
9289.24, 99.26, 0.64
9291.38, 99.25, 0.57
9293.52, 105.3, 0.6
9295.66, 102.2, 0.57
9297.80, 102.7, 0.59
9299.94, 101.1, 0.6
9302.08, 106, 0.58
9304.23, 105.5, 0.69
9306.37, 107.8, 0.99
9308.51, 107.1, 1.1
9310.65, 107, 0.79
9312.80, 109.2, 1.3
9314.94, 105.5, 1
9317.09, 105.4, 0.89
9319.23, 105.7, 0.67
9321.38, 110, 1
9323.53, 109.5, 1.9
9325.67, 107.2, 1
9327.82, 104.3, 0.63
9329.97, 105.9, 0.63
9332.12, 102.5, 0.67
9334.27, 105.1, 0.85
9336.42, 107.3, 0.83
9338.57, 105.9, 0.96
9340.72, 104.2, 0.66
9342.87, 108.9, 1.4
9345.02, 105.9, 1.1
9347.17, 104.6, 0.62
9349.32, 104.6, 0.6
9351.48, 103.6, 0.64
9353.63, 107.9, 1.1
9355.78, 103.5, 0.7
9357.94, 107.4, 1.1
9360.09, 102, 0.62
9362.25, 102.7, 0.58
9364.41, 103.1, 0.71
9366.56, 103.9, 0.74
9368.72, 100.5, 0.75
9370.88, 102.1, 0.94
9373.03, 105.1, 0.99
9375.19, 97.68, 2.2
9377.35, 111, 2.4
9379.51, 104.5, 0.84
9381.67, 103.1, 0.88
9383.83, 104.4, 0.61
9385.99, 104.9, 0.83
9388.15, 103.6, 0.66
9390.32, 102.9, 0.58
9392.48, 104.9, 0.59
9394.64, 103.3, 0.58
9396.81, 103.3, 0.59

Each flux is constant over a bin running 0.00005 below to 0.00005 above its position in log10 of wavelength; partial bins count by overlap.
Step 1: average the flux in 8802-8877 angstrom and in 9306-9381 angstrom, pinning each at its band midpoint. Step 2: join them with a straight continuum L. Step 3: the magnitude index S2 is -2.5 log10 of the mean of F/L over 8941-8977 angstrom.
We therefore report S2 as 0.01 mag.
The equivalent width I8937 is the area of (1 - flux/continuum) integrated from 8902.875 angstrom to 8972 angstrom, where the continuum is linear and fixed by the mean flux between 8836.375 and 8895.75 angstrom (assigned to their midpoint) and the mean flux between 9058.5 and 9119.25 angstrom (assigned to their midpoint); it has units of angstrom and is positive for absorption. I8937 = 0.41 angstrom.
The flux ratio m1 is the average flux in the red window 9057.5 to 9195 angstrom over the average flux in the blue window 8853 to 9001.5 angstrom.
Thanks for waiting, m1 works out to 1.0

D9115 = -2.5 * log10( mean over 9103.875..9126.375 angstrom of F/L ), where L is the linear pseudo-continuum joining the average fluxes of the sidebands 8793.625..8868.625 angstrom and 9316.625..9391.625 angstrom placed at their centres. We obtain -0.015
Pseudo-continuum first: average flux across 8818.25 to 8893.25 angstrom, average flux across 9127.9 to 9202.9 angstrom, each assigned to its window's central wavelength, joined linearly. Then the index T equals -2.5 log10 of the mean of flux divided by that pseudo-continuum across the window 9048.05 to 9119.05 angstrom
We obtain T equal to 0.01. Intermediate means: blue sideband 103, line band 105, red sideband 107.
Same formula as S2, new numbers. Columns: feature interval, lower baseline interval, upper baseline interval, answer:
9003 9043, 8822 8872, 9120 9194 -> 0.030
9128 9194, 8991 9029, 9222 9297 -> -0.038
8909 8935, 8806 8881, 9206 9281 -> 0.009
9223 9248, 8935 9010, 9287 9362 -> 0.007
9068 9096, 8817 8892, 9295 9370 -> -0.005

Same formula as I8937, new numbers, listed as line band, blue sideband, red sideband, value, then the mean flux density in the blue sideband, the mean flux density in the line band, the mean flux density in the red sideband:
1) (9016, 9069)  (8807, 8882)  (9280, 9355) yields 0.1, 103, 104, 105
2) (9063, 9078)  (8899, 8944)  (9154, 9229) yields 0.0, 103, 105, 107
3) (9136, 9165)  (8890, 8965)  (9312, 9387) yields -0.7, 103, 107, 105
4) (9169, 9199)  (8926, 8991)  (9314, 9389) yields -1.0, 103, 107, 105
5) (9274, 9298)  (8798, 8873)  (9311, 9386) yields 0.3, 103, 104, 105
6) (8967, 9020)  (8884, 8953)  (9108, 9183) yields 0.4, 102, 103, 107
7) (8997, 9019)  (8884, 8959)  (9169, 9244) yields 0.3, 102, 102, 106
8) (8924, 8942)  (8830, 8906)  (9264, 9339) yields 0.3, 103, 101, 105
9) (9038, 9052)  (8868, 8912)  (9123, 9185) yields -0.2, 102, 106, 107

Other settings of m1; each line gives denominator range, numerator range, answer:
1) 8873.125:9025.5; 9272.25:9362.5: 1.03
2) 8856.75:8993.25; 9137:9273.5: 1.04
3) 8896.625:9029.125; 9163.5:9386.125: 1.03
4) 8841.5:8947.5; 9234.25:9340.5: 1.03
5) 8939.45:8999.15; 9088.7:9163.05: 1.03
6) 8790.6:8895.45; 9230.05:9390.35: 1.02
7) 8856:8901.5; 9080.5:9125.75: 1.05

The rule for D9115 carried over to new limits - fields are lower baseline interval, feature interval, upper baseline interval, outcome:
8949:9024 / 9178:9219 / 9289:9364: -0.03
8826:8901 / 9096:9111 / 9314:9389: -0.02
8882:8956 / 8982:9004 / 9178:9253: -0.01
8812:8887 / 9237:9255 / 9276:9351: 0.01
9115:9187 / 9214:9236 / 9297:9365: 0.01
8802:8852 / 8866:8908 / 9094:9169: 0.04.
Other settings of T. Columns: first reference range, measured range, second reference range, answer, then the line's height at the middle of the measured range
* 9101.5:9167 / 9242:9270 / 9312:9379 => 0.01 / 106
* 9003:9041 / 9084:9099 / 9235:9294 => -0.01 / 103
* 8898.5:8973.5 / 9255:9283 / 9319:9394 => -0.01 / 104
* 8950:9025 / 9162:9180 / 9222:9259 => -0.03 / 104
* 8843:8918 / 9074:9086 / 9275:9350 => -0.02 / 104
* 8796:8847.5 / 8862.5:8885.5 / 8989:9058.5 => 0.05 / 104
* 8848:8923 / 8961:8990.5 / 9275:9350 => -0.01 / 103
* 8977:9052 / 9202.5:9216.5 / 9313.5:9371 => -0.01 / 105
